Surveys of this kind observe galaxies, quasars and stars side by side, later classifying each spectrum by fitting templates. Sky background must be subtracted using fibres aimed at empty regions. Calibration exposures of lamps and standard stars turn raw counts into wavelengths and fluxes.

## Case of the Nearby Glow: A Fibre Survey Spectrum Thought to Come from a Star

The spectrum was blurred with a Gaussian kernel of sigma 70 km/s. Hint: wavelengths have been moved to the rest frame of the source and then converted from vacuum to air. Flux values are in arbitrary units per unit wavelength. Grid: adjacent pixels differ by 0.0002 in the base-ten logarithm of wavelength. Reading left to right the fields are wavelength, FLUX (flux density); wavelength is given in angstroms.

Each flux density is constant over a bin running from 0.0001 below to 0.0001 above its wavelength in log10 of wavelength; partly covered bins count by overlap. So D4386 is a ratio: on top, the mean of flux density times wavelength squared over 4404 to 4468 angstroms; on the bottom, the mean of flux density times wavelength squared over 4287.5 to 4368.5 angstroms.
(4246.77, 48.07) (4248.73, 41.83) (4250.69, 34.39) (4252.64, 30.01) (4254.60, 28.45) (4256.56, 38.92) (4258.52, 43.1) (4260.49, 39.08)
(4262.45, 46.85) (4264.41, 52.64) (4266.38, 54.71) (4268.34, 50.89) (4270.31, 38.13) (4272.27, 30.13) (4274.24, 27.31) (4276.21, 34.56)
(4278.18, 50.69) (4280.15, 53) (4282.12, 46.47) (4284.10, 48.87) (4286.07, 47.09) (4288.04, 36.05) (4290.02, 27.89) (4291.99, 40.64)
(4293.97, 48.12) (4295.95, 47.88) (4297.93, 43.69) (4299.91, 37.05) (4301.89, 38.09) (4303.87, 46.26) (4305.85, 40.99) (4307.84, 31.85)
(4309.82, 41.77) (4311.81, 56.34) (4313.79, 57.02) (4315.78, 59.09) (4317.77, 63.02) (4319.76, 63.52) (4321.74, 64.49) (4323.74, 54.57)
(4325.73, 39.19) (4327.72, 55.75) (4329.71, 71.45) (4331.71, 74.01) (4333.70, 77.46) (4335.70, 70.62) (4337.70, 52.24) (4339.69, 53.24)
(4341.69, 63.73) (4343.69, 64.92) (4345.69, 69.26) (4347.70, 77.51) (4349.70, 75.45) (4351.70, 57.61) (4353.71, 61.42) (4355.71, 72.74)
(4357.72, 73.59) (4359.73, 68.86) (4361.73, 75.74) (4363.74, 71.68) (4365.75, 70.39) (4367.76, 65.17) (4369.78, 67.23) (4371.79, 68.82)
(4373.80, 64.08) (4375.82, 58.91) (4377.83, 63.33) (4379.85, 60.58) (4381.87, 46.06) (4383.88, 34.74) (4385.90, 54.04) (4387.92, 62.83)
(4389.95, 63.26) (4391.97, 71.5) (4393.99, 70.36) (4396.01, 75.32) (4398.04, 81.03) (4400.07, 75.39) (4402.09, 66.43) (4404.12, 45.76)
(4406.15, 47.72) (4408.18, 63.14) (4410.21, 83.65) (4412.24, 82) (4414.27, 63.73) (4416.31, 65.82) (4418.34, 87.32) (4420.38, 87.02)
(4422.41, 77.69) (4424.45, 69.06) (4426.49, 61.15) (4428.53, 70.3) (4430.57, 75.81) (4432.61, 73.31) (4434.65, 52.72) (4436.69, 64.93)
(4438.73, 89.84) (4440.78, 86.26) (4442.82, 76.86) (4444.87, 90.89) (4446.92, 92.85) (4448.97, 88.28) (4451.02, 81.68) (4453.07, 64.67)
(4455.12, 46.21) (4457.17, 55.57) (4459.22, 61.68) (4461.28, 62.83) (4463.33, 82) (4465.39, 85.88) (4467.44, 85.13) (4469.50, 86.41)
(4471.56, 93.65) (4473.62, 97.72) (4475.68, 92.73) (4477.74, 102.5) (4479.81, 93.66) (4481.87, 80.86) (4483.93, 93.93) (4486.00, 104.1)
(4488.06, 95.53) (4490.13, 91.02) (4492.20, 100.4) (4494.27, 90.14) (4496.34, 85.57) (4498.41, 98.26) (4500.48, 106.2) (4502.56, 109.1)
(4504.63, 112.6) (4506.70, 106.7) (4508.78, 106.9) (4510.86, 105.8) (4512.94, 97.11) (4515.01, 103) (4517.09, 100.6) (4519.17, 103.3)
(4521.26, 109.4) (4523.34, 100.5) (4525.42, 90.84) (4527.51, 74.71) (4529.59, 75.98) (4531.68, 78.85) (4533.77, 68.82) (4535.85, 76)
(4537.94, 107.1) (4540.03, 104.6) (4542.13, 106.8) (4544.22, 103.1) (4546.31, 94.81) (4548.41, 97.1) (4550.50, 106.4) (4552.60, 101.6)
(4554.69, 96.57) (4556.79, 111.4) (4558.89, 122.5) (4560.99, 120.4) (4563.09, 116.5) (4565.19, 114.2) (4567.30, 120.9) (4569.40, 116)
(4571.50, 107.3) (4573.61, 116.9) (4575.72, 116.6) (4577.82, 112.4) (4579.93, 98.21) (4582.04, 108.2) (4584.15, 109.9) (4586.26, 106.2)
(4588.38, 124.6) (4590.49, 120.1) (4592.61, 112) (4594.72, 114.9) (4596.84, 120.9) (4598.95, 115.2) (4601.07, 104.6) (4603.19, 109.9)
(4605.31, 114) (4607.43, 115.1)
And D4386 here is 1.32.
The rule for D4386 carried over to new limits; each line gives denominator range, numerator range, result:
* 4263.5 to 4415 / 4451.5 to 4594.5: 1.85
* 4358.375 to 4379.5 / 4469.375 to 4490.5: 1.47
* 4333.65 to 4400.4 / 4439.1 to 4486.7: 1.32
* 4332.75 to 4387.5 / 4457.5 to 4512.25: 1.53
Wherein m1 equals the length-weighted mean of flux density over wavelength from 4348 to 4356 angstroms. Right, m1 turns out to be 67.3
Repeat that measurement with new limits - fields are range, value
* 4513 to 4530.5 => 95.1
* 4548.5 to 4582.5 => 111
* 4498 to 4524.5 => 105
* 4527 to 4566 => 99.1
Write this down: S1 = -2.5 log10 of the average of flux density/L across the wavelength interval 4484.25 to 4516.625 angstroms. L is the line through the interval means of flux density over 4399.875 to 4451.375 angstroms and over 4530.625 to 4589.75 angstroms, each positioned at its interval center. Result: -0.10 mag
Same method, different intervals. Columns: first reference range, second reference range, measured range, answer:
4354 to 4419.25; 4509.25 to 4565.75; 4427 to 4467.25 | 0.08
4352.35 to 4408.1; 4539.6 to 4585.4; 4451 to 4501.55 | 0.03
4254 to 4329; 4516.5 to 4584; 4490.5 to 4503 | -0.07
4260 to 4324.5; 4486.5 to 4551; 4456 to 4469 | 0.17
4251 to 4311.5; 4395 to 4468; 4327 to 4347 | -0.23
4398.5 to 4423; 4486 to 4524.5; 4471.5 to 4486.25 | -0.02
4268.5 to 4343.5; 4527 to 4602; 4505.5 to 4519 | -0.10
